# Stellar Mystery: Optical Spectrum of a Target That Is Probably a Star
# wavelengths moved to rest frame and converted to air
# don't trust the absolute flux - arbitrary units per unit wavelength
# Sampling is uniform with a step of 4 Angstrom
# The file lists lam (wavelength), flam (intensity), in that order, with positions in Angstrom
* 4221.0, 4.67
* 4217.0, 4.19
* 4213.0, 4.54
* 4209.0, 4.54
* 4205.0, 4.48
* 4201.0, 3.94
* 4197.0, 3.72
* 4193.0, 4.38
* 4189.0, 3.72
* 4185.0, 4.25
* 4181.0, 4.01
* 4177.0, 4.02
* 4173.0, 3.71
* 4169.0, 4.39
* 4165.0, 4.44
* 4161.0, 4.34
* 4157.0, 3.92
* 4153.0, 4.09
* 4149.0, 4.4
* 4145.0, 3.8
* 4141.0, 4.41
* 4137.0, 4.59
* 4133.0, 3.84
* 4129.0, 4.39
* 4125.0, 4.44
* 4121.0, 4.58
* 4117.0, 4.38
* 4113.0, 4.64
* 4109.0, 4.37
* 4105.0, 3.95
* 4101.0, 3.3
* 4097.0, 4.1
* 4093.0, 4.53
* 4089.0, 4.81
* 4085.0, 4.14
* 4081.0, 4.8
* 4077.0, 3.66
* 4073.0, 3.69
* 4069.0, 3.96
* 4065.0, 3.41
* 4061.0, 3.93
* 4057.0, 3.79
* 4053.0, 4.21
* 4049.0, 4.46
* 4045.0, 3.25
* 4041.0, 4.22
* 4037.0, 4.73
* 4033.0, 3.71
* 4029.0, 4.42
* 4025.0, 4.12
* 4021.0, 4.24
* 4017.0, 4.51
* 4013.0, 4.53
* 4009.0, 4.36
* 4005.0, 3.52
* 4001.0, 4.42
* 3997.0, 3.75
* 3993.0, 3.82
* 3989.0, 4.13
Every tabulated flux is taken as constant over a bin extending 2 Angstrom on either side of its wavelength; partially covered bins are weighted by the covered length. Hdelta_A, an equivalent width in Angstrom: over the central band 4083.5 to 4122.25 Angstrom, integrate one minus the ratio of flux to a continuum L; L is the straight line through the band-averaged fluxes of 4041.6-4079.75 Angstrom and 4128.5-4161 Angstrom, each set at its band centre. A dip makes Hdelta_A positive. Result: -2.5 Angstrom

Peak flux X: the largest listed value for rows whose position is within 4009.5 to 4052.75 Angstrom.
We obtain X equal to 4.73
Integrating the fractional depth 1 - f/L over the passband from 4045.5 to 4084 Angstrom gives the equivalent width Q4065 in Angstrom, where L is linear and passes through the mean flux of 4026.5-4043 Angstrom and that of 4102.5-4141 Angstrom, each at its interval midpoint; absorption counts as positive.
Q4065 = 2.9 Angstrom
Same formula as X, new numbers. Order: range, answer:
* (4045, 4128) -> 4.81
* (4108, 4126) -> 4.64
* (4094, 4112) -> 4.37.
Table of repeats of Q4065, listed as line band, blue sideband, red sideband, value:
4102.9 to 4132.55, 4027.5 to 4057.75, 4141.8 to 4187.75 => -1.7 Angstrom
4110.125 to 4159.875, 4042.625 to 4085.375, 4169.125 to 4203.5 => -4.0 Angstrom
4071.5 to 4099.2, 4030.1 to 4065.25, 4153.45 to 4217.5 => -1.4 Angstrom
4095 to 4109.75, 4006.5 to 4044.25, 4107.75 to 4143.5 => 1.6 Angstrom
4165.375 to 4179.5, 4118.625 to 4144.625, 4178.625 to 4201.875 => 0.1 Angstrom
